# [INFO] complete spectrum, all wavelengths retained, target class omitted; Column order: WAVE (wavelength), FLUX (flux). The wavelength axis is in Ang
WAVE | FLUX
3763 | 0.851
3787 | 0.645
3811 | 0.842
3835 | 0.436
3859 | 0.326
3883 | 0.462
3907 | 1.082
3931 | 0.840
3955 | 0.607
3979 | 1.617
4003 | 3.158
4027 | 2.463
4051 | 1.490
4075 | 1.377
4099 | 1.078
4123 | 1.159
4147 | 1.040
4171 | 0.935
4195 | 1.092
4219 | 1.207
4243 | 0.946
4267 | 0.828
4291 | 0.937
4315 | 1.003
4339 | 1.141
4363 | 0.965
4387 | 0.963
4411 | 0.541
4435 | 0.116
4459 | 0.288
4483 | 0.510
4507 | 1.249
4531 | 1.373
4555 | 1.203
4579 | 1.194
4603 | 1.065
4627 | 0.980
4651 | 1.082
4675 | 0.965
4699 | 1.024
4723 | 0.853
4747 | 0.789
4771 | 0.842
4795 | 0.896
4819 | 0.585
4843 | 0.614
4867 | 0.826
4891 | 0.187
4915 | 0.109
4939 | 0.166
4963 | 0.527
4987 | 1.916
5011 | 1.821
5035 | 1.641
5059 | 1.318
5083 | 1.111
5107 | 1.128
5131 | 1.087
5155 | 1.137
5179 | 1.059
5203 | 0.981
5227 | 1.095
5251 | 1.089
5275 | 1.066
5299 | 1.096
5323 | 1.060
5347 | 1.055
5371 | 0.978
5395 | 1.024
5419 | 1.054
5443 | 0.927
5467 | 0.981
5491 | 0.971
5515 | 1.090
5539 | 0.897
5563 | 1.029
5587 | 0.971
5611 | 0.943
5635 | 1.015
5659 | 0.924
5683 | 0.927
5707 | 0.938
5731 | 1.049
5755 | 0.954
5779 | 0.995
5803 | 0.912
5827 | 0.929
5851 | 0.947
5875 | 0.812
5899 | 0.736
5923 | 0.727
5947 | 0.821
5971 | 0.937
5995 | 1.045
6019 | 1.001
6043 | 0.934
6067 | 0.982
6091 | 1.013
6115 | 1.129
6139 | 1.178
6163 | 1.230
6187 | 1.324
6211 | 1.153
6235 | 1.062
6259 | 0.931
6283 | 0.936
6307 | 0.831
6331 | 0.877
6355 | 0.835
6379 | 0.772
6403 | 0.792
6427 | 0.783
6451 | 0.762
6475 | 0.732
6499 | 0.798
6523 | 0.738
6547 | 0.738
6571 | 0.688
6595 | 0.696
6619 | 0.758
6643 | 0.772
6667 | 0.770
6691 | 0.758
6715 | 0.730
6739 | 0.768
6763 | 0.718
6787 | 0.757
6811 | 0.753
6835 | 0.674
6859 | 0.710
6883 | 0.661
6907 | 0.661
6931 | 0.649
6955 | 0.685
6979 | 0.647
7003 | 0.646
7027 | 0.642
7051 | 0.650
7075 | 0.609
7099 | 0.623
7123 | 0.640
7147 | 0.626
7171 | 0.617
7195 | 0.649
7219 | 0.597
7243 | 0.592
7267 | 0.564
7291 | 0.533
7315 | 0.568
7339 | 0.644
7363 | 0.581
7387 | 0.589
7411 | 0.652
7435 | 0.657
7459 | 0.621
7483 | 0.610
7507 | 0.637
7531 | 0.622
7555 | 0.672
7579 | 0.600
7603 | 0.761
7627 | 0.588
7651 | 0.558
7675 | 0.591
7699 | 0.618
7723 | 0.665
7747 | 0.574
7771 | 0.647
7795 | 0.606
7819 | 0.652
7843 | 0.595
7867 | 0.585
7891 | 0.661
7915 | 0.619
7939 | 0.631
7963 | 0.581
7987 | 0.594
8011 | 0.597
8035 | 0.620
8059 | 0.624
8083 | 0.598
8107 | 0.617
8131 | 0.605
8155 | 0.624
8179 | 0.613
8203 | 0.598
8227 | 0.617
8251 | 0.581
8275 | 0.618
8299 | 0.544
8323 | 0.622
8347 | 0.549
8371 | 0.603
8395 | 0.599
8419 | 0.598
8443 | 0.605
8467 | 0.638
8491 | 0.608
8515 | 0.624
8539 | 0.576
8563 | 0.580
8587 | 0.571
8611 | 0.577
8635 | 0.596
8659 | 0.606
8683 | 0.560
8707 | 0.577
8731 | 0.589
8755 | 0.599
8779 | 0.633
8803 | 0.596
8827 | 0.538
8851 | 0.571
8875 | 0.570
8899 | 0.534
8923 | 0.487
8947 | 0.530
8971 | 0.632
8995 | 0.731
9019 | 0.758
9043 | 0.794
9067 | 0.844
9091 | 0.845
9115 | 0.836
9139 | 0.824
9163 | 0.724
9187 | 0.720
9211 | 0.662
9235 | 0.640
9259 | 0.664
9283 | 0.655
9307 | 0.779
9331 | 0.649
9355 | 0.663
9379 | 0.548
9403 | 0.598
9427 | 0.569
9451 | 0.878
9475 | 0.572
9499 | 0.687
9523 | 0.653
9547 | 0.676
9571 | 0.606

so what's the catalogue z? 2.249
